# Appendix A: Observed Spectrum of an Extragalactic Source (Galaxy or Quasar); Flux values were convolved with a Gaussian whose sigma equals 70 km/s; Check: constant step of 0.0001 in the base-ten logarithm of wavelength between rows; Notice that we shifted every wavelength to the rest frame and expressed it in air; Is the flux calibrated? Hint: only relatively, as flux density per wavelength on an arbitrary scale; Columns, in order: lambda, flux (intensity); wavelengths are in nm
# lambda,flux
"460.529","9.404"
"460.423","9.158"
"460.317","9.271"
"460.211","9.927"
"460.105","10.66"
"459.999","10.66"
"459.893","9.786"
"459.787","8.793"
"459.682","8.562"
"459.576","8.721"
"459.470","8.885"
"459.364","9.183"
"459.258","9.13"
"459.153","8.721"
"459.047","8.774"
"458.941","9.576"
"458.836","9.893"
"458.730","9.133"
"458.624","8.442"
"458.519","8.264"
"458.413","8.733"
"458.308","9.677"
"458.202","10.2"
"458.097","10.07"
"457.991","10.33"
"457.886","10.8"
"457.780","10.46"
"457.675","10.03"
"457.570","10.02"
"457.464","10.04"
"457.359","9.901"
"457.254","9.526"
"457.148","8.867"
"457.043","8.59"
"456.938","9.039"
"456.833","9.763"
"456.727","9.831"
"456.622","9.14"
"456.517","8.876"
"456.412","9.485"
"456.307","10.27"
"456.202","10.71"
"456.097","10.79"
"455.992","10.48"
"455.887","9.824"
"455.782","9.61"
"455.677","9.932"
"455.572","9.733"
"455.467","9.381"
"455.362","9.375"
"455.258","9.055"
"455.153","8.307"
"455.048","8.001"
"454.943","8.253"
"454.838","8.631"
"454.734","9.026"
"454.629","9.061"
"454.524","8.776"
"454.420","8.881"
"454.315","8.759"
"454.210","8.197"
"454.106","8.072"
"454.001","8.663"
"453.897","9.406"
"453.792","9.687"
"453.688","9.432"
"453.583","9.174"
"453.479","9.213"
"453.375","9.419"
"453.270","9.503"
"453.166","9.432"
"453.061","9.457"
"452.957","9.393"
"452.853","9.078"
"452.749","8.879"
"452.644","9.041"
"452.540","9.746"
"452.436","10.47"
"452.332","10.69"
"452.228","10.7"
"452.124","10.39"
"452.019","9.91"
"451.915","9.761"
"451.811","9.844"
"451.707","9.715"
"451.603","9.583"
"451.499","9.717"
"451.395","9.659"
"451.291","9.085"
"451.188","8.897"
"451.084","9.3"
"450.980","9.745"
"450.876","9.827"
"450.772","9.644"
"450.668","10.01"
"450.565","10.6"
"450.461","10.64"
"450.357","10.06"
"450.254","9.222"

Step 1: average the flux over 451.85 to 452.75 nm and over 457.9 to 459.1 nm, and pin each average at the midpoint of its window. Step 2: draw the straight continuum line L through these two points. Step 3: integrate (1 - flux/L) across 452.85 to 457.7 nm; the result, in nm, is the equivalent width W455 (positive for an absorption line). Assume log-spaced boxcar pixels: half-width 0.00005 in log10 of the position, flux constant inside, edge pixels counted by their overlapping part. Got 0.199 nm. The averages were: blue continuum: 10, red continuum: 9.42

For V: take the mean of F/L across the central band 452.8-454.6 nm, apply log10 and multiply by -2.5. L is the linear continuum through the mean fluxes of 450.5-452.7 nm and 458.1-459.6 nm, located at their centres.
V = 0.06 mag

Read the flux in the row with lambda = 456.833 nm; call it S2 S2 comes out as 9.763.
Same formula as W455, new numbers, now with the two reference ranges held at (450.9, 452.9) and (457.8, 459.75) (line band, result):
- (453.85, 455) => 0.10 nm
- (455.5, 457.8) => -0.08 nm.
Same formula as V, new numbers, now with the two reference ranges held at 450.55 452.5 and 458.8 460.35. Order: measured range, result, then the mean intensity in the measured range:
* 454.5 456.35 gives 0.024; 9.41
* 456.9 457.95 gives -0.028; 9.75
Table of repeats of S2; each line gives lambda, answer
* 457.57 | 10.02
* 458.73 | 9.133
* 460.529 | 9.404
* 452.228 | 10.7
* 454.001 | 8.663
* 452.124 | 10.39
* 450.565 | 10.6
